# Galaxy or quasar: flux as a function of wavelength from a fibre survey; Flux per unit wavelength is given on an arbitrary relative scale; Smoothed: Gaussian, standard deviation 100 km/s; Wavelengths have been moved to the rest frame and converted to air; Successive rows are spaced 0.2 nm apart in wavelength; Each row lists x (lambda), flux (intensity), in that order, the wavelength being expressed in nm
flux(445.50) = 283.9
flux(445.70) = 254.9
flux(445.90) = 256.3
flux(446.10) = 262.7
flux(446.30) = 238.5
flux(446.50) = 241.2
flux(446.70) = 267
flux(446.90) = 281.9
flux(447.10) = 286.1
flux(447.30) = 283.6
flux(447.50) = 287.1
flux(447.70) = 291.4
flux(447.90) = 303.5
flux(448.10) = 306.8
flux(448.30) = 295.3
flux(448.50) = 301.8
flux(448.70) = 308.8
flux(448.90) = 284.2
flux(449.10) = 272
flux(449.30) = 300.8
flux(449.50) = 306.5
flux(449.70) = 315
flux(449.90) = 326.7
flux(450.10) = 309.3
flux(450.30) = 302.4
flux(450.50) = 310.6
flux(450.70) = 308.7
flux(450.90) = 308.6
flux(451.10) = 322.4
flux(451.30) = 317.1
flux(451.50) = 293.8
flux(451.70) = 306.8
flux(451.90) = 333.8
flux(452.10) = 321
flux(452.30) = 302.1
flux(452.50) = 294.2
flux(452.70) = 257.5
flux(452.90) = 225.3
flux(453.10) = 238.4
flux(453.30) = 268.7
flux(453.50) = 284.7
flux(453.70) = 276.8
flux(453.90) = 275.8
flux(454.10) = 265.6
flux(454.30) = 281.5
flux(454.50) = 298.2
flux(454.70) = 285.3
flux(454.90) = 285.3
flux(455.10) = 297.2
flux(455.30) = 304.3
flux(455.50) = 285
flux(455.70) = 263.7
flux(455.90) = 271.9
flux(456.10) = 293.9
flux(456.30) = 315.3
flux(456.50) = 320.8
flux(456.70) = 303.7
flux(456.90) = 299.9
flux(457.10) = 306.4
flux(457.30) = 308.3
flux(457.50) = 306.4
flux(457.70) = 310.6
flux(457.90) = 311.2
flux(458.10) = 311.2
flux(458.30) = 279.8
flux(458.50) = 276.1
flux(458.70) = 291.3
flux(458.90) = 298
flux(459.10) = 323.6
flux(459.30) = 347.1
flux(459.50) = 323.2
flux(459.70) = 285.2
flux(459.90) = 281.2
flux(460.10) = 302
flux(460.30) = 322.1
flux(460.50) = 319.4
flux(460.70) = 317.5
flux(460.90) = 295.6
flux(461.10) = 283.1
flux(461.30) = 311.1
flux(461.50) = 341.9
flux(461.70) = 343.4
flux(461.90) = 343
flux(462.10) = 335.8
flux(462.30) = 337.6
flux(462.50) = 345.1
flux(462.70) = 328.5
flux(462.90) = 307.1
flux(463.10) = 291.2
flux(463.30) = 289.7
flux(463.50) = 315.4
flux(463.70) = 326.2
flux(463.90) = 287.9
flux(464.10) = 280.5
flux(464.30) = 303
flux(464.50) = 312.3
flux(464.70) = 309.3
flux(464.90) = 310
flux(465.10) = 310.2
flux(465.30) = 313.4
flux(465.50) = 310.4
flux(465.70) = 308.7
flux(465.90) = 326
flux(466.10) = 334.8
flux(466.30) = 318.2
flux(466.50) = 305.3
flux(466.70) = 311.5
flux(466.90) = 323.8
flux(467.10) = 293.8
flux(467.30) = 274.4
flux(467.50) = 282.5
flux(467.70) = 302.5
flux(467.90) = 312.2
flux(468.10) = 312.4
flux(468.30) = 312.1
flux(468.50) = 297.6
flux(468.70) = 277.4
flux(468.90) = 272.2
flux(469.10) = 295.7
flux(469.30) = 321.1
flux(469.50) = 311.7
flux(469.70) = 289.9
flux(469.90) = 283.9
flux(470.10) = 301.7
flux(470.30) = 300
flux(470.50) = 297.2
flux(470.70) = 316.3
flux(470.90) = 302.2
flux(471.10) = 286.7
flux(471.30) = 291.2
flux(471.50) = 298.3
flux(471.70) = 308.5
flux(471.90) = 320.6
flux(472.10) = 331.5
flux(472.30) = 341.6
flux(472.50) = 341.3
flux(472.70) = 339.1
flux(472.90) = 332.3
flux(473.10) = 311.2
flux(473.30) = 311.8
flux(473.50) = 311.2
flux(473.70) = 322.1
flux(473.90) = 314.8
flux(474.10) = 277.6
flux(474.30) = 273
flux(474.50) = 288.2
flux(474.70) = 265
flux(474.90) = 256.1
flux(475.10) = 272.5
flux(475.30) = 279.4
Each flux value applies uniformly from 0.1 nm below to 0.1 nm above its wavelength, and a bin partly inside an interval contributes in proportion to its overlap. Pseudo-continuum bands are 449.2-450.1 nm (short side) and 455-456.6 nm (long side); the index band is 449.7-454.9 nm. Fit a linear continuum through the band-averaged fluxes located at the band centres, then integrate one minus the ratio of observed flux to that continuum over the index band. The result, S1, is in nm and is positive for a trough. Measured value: 0.20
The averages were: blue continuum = 312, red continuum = 294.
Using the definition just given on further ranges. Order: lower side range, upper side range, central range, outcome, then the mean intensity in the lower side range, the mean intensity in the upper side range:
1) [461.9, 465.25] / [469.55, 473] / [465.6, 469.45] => 0.091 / 313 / 311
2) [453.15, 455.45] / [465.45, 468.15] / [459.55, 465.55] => -0.250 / 283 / 308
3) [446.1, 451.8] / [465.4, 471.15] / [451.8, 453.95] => 0.121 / 295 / 303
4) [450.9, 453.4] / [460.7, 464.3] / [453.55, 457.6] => 0.092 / 291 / 315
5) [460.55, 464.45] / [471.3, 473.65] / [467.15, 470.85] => 0.246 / 315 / 321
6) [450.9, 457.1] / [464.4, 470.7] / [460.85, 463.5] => -0.186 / 290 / 304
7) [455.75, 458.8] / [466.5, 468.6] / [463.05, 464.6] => 0.002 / 300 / 302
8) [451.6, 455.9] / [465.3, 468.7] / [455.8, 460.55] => -0.216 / 283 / 307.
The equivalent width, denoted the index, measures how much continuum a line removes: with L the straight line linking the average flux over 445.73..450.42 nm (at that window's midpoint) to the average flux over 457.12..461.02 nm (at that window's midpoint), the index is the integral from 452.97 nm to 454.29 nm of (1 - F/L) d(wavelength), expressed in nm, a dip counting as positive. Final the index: 0.13 nm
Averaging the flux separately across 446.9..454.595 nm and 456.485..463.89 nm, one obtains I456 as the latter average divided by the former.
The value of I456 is 1.06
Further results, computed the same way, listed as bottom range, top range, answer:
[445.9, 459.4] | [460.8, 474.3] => 1.06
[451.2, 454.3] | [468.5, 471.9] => 1.05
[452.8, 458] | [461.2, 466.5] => 1.10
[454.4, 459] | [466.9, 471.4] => 1.00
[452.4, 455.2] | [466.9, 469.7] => 1.09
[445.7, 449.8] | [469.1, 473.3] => 1.10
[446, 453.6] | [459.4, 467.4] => 1.07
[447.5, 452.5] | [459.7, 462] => 1.03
